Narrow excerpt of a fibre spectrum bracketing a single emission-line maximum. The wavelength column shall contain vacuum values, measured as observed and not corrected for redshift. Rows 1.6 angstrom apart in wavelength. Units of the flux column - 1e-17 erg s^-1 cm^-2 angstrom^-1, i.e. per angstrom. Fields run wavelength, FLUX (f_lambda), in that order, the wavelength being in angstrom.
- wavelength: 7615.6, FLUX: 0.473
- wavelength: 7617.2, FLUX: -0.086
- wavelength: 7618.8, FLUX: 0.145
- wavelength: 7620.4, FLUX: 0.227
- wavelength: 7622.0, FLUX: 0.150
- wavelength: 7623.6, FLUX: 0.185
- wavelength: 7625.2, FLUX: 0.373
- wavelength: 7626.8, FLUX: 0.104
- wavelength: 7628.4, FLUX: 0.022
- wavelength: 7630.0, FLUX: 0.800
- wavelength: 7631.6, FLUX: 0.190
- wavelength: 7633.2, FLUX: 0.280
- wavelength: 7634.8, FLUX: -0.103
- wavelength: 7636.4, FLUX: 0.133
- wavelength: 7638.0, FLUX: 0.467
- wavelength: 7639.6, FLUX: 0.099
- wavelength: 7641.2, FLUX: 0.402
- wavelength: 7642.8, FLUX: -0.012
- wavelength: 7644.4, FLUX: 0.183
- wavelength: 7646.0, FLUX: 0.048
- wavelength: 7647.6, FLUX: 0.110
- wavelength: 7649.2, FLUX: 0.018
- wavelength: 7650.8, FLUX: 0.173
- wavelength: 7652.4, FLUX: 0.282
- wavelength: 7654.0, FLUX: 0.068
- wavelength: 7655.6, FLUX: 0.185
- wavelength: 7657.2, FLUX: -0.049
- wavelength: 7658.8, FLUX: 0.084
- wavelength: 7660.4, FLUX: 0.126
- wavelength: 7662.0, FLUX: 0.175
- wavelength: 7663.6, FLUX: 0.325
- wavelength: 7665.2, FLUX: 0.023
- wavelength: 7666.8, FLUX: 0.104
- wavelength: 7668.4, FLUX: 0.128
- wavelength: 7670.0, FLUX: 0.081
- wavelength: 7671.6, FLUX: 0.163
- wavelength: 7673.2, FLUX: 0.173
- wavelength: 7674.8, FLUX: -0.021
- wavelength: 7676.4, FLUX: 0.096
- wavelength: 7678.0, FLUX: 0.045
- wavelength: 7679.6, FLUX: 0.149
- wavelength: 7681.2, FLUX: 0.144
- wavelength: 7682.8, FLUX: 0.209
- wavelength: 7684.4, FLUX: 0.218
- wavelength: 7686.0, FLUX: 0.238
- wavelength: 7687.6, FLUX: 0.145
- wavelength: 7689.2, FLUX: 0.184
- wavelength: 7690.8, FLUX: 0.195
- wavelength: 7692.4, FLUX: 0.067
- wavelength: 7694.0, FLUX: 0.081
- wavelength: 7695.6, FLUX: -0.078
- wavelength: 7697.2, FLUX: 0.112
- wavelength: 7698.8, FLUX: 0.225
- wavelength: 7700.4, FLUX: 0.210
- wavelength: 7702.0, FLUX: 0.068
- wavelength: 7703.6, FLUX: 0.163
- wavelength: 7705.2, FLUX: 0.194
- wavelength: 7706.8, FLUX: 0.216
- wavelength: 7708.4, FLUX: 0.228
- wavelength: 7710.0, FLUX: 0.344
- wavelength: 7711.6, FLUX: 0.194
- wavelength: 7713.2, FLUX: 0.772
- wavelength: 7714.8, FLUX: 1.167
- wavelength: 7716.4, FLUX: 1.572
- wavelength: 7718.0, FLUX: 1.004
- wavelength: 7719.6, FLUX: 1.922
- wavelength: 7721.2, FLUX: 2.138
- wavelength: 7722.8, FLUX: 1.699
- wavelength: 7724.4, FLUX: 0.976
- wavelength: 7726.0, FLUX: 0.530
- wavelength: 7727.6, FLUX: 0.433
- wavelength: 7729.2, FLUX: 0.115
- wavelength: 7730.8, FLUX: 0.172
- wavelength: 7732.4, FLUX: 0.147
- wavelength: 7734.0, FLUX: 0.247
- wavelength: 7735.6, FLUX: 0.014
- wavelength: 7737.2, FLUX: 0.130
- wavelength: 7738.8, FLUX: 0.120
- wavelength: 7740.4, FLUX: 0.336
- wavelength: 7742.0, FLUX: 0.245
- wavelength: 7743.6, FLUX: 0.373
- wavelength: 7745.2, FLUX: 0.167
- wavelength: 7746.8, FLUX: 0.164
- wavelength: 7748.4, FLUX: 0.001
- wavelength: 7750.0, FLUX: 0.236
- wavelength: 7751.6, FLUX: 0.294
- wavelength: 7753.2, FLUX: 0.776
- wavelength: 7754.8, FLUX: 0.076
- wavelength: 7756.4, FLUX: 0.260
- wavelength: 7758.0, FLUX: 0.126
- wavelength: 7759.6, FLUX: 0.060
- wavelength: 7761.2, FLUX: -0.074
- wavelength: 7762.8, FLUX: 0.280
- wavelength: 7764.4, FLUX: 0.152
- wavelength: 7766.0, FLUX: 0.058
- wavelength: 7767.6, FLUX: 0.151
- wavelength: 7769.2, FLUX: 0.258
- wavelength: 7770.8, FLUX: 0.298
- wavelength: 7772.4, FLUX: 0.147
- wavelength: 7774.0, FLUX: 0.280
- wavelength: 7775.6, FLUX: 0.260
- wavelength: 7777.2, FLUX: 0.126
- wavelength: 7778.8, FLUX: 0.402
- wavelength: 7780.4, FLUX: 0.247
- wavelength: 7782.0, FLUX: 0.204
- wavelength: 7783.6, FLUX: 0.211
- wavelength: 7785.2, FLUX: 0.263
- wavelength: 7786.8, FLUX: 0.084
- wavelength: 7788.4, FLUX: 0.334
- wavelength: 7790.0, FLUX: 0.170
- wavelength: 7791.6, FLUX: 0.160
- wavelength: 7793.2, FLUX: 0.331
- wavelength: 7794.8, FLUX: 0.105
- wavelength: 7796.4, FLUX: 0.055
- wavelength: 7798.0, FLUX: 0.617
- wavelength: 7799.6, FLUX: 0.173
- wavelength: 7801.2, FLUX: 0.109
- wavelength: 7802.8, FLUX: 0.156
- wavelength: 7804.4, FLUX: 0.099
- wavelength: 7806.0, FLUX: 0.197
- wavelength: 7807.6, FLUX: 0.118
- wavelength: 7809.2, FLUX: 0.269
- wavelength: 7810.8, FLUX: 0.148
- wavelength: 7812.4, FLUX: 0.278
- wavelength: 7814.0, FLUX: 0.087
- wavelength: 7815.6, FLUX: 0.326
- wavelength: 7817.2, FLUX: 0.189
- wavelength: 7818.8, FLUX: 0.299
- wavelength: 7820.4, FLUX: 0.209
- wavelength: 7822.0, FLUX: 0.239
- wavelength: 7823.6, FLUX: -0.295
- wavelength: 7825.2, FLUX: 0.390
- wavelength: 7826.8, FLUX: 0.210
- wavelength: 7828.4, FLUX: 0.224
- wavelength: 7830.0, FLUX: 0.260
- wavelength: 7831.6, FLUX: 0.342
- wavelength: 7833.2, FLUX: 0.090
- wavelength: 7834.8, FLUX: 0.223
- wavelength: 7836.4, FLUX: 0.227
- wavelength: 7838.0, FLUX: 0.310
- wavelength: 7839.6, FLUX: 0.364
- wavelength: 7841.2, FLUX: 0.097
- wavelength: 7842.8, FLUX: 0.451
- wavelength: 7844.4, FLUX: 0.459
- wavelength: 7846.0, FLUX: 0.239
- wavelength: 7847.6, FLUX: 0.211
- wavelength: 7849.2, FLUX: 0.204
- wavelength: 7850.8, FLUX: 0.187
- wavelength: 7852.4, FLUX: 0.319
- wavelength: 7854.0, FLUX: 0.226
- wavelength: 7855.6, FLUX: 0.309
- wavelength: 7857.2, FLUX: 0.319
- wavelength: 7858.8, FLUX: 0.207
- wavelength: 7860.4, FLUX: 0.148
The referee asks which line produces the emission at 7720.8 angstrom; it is [O II]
